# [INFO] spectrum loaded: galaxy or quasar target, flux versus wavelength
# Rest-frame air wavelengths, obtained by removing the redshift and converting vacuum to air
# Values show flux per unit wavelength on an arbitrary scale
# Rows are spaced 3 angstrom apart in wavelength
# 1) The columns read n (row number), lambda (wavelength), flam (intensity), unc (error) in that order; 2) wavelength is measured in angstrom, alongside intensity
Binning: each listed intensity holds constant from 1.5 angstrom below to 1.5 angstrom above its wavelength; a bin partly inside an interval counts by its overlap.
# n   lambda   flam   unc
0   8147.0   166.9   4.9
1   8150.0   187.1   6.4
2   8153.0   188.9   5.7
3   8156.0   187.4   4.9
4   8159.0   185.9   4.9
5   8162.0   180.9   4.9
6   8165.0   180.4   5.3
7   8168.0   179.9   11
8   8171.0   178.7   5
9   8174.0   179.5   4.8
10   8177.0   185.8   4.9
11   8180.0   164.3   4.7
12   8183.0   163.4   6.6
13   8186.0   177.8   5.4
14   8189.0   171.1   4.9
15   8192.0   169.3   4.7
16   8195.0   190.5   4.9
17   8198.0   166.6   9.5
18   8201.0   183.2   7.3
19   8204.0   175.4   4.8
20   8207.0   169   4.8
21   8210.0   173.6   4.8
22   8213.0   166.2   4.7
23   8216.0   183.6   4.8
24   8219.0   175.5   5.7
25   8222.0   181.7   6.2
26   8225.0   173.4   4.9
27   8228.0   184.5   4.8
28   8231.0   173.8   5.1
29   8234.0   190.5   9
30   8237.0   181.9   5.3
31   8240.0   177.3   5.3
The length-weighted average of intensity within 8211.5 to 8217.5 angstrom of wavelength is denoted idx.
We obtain 175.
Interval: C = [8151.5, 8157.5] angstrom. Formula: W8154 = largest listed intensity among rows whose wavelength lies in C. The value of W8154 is 188.9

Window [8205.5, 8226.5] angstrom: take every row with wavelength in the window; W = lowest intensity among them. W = 166.2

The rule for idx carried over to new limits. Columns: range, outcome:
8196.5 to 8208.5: 174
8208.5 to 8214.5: 170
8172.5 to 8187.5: 174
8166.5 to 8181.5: 178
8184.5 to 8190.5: 174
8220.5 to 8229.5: 180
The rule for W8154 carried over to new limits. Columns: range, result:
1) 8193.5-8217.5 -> 190.5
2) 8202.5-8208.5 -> 175.4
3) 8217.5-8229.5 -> 184.5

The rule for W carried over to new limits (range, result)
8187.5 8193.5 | 169.3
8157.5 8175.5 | 178.7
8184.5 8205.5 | 166.6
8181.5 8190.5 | 163.4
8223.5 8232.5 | 173.4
